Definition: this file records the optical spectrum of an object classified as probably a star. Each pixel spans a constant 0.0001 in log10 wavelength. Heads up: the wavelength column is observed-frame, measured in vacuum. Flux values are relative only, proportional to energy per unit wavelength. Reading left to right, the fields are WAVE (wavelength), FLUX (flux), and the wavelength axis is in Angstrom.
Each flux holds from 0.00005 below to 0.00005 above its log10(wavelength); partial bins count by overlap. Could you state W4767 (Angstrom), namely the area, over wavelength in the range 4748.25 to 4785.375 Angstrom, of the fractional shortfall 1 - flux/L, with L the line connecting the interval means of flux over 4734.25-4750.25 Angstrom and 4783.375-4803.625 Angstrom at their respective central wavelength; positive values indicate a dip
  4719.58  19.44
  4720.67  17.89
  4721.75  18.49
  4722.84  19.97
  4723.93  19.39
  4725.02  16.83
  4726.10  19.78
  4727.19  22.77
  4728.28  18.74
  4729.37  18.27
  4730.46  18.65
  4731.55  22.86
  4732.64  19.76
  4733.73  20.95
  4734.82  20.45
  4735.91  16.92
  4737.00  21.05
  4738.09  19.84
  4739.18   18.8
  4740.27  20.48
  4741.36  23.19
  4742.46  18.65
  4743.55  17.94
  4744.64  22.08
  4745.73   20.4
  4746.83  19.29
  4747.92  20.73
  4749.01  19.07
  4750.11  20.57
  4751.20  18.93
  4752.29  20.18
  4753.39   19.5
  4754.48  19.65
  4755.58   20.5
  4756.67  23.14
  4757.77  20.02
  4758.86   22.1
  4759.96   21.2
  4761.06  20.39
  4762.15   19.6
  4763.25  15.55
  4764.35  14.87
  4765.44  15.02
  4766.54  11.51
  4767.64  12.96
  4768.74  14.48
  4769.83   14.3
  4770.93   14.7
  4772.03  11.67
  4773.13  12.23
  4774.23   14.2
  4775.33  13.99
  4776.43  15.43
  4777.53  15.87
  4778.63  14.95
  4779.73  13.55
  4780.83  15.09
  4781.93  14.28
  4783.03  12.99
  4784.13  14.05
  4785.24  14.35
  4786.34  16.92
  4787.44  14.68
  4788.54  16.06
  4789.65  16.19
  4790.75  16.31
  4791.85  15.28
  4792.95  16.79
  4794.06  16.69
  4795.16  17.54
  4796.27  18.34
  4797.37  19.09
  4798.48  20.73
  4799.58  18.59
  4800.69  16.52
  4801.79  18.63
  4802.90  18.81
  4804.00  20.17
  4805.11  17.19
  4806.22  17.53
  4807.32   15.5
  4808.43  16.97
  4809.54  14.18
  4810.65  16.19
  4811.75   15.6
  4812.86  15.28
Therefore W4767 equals 4.1 Angstrom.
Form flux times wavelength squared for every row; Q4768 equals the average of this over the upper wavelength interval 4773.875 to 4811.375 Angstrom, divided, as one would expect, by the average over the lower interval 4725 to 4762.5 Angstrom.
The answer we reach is 0.83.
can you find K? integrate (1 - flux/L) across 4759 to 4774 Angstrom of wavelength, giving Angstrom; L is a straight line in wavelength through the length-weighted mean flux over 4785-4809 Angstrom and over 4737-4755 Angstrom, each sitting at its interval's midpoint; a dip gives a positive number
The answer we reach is 2.8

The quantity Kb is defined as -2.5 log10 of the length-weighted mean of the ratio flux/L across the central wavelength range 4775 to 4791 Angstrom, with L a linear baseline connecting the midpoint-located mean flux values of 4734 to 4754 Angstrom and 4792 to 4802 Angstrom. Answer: 0.23 mag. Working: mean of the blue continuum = 19.9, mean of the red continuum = 18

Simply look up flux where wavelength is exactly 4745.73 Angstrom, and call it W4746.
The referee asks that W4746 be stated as 20.4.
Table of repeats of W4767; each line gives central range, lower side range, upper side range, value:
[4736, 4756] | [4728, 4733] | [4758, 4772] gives -2.0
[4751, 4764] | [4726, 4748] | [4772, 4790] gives -1.9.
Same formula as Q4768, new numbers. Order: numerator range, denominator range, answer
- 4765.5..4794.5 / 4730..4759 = 0.73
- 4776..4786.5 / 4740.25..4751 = 0.74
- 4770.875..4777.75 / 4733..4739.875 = 0.72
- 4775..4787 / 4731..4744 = 0.74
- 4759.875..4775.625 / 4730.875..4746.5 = 0.75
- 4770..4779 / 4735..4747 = 0.72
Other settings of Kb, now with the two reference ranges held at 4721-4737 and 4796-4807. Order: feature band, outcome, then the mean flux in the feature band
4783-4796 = 0.181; 15.8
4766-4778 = 0.349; 13.7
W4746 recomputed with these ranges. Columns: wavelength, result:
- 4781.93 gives 14.28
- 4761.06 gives 20.39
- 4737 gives 21.05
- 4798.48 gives 20.73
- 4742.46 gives 18.65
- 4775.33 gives 13.99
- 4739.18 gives 18.8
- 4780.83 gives 15.09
